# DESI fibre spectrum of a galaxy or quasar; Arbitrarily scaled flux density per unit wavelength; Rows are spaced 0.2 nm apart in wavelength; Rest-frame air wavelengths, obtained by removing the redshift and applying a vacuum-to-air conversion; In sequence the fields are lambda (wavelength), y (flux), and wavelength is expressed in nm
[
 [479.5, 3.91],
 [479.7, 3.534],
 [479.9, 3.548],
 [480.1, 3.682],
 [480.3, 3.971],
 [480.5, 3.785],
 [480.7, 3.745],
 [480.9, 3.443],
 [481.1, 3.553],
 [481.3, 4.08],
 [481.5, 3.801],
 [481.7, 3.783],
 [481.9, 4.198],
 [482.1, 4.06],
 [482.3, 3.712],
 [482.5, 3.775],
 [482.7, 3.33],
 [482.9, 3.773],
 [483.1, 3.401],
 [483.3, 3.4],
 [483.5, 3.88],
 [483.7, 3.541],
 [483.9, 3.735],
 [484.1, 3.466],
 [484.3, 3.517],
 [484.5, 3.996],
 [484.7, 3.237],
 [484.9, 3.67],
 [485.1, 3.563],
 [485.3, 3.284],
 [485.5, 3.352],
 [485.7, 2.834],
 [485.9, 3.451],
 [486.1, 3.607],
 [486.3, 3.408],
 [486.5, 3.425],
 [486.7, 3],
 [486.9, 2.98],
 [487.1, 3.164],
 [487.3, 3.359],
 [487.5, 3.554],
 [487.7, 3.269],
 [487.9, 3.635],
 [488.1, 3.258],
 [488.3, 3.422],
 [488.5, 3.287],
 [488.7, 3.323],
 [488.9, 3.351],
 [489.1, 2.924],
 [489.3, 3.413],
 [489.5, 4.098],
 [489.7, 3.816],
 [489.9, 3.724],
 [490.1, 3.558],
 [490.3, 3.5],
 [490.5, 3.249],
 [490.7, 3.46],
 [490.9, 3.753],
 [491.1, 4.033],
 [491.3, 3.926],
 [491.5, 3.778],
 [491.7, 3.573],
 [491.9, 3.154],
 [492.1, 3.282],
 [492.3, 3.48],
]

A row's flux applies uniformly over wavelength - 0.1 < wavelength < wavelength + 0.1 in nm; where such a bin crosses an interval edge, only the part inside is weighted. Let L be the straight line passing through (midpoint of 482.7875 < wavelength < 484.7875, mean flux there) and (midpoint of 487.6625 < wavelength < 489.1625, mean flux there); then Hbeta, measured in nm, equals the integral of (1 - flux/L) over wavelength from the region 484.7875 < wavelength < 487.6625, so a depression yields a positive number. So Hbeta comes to 0.10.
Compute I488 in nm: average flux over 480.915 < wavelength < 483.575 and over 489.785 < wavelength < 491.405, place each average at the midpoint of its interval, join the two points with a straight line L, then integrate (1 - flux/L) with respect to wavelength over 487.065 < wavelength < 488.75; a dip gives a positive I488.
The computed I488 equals 0.14 nm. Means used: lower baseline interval 3.74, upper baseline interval 3.65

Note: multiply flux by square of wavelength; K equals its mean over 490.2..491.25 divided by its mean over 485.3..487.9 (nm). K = 1.1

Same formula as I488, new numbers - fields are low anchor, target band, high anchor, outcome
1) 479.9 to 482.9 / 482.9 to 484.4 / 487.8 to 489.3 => 0.02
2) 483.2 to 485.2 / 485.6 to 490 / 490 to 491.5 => 0.30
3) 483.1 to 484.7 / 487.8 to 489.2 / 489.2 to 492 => 0.12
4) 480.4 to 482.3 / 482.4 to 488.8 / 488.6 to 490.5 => 0.40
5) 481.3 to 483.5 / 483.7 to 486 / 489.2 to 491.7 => 0.16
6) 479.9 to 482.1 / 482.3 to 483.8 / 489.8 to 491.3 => 0.07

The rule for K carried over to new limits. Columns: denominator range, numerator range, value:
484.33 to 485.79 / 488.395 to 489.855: 1.03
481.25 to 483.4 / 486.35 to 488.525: 0.90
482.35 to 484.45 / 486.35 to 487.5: 0.91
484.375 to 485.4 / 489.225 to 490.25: 1.07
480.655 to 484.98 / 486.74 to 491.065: 0.96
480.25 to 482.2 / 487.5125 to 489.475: 0.90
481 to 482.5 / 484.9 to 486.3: 0.88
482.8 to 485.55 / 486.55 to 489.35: 0.94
